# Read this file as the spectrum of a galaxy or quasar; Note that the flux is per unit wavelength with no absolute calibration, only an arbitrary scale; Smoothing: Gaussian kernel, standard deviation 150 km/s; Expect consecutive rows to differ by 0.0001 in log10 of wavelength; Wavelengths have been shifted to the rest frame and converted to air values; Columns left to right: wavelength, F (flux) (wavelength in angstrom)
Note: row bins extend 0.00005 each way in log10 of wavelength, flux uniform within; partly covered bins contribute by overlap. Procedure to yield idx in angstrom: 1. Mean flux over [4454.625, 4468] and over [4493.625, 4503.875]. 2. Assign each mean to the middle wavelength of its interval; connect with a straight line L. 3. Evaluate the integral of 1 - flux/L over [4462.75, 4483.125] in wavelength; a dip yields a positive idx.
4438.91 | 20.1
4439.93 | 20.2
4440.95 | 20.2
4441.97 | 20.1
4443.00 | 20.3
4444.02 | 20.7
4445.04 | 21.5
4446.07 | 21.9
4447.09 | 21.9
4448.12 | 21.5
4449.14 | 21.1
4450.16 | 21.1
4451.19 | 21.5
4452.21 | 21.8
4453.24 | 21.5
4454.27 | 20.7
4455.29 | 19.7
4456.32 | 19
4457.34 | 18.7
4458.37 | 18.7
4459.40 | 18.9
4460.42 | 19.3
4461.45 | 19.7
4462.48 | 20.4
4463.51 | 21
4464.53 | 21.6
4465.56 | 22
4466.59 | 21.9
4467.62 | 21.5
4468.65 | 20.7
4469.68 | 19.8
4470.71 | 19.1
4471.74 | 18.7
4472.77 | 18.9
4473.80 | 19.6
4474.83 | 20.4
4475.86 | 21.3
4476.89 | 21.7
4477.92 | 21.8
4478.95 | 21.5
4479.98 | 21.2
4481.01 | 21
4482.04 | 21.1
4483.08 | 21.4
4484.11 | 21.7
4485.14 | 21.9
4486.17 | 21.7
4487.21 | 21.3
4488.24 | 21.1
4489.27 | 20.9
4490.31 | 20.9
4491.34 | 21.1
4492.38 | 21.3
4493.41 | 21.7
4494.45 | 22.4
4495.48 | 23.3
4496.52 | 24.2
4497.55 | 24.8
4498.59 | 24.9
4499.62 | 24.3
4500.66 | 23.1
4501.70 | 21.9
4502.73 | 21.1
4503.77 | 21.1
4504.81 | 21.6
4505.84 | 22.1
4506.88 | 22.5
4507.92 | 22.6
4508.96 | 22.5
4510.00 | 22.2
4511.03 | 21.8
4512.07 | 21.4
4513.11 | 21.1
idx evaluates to 0.3 angstrom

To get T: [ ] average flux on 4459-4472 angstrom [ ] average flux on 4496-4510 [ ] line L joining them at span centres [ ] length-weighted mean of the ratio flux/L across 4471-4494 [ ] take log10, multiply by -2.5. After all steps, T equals 0.025 mag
